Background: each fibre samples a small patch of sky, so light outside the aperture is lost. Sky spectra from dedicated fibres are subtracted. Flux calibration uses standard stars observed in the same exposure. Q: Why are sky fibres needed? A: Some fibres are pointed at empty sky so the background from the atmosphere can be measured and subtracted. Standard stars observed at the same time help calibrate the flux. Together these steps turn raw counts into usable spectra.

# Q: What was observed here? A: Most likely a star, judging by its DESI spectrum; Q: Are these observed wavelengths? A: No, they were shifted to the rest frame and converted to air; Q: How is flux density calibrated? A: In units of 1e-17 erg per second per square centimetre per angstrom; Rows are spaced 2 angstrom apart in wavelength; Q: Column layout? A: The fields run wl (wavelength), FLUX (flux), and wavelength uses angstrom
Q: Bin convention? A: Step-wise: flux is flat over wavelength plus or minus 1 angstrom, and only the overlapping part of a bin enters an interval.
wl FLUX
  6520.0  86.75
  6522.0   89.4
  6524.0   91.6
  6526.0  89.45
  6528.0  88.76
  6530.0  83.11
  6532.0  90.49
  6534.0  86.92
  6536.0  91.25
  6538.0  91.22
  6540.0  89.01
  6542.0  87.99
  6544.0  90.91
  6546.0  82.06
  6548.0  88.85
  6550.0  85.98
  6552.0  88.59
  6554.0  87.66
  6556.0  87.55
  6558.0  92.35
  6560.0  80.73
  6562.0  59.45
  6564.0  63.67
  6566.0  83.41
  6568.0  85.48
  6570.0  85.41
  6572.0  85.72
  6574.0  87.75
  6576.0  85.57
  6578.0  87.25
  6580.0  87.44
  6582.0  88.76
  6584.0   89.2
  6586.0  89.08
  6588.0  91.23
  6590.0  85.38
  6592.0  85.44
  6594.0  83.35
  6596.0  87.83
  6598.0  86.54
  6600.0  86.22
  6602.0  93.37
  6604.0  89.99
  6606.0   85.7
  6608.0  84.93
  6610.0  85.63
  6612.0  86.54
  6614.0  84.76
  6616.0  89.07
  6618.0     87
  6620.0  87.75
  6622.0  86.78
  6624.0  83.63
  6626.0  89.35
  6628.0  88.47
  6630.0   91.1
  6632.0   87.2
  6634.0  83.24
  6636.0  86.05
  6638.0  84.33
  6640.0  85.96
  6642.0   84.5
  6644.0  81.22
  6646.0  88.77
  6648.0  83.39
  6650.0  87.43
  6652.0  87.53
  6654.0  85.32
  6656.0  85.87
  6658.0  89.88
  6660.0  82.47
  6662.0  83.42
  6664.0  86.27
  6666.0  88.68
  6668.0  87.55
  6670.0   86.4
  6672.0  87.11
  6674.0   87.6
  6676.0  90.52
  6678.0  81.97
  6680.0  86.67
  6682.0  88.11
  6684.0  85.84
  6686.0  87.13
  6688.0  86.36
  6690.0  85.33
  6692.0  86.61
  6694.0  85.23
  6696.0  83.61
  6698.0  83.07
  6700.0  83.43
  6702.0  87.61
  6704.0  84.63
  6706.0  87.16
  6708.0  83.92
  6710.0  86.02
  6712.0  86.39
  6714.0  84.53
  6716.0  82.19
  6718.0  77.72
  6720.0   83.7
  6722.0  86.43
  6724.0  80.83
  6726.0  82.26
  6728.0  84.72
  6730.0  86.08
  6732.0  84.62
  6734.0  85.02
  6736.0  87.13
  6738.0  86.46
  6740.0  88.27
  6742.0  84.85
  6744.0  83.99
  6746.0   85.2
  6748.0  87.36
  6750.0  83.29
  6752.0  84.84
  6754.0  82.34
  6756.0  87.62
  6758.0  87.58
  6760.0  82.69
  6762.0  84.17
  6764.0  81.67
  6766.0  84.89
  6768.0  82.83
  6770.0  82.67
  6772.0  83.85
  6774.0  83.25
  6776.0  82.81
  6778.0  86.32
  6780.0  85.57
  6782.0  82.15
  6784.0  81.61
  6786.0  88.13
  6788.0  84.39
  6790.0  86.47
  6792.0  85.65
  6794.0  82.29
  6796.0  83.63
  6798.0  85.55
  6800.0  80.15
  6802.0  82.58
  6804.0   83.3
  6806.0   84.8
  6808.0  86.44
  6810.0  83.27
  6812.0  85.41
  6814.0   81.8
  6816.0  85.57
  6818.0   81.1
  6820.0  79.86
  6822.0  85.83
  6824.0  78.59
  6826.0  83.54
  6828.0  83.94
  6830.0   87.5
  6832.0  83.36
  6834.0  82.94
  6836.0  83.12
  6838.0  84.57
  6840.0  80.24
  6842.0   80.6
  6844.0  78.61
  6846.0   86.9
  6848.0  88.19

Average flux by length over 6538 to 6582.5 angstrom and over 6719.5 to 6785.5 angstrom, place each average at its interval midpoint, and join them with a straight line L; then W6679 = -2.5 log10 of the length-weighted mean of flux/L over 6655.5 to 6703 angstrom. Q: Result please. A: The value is -0.02 mag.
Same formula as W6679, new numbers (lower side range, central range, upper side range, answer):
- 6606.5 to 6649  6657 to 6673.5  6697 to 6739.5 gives -0.01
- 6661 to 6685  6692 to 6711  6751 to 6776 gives 0.01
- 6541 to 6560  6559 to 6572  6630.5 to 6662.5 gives 0.13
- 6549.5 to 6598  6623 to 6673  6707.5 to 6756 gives -0.02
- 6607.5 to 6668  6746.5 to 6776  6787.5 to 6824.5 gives 0.00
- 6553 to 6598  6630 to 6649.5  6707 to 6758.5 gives -0.01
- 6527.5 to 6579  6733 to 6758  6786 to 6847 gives -0.02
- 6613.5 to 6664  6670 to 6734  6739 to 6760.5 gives 0.01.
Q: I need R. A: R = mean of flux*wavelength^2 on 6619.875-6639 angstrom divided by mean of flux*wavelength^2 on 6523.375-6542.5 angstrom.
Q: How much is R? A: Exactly 1.00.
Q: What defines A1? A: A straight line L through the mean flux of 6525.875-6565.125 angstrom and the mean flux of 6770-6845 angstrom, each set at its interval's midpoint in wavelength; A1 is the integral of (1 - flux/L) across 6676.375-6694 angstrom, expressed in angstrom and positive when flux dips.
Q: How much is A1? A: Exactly -0.4 angstrom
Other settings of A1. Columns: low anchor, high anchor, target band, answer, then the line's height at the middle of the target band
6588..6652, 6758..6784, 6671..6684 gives -0.2 angstrom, 85.5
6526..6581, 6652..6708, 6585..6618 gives -0.6 angstrom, 85.7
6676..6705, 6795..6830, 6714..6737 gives 0.3 angstrom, 84.9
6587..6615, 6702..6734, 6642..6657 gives 0.0 angstrom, 85.8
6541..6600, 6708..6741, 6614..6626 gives -0.3 angstrom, 85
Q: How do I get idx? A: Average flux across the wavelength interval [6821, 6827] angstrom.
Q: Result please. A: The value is 82.7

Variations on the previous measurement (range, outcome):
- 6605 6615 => 85.5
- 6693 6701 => 83.8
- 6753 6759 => 85.8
